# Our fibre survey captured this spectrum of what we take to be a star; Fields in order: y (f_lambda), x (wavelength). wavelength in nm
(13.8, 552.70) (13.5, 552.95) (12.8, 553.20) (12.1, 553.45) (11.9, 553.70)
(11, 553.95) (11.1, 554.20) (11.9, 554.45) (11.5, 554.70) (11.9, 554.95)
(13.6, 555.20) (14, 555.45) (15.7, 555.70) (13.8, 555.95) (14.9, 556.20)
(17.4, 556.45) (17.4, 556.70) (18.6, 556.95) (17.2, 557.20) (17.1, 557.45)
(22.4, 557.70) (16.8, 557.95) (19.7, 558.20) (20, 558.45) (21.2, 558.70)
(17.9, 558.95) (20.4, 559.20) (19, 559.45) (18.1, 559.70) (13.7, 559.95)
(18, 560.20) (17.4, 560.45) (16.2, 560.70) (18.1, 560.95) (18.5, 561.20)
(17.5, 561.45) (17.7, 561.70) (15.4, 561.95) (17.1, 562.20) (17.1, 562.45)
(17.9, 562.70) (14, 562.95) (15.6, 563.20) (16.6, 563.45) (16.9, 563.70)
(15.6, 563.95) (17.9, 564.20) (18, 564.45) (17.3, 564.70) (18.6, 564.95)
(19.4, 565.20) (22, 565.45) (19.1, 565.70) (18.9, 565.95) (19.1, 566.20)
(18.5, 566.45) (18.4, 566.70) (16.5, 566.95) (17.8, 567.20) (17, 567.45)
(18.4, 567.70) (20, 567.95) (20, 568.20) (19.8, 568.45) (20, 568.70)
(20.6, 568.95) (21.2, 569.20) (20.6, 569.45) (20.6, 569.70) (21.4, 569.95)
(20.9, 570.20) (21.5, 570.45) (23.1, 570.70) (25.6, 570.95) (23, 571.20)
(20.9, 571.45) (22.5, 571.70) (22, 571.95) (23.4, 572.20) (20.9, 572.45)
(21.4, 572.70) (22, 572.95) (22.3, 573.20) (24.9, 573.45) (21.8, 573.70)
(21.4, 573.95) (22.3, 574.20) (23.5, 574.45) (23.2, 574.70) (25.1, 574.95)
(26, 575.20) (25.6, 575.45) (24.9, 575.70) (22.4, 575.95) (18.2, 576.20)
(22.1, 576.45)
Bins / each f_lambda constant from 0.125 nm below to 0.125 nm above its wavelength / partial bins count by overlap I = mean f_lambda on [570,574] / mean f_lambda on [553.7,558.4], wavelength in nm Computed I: 1.46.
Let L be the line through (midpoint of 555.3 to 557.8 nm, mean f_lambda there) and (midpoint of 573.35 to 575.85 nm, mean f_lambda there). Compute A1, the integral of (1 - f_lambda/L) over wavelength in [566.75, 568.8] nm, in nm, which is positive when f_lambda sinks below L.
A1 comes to 0.244 nm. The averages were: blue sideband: 16.8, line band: 18.7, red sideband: 23.8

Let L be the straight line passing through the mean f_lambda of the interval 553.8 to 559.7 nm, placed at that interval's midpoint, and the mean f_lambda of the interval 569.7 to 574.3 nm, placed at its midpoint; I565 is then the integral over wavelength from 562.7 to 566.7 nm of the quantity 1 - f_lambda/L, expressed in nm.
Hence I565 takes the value 0.32 nm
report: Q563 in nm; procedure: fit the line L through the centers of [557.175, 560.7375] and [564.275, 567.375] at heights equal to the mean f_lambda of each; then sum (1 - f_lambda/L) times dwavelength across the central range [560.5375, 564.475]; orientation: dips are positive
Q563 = 0.35 nm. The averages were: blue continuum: 18.4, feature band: 16.9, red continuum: 18.6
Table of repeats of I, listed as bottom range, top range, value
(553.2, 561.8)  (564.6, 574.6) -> 1.28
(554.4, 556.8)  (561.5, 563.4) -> 1.15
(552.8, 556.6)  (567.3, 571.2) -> 1.58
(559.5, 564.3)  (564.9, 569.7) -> 1.15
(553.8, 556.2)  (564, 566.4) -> 1.47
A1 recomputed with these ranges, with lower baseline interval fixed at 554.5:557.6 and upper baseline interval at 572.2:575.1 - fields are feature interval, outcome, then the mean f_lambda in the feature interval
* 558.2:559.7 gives -0.28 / 19.6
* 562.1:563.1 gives 0.08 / 16.5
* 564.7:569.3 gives 0.17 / 19.1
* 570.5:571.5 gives -0.08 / 23.2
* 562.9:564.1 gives 0.16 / 15.9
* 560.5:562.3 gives 0.03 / 17.2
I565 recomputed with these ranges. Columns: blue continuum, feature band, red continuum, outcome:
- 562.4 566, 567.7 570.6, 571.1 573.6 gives -0.006 nm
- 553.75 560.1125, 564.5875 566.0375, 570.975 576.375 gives 0.020 nm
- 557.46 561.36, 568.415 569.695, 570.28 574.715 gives 0.056 nm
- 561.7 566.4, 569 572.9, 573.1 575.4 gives -0.062 nm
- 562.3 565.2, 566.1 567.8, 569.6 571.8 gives 0.125 nm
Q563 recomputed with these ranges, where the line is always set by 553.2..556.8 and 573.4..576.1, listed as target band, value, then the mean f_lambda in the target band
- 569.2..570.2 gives 0.01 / 20.9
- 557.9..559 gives -0.30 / 19.4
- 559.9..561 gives -0.04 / 16.8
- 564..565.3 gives 0.02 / 18.1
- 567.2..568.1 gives 0.07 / 18.4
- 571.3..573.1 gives 0.03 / 21.9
